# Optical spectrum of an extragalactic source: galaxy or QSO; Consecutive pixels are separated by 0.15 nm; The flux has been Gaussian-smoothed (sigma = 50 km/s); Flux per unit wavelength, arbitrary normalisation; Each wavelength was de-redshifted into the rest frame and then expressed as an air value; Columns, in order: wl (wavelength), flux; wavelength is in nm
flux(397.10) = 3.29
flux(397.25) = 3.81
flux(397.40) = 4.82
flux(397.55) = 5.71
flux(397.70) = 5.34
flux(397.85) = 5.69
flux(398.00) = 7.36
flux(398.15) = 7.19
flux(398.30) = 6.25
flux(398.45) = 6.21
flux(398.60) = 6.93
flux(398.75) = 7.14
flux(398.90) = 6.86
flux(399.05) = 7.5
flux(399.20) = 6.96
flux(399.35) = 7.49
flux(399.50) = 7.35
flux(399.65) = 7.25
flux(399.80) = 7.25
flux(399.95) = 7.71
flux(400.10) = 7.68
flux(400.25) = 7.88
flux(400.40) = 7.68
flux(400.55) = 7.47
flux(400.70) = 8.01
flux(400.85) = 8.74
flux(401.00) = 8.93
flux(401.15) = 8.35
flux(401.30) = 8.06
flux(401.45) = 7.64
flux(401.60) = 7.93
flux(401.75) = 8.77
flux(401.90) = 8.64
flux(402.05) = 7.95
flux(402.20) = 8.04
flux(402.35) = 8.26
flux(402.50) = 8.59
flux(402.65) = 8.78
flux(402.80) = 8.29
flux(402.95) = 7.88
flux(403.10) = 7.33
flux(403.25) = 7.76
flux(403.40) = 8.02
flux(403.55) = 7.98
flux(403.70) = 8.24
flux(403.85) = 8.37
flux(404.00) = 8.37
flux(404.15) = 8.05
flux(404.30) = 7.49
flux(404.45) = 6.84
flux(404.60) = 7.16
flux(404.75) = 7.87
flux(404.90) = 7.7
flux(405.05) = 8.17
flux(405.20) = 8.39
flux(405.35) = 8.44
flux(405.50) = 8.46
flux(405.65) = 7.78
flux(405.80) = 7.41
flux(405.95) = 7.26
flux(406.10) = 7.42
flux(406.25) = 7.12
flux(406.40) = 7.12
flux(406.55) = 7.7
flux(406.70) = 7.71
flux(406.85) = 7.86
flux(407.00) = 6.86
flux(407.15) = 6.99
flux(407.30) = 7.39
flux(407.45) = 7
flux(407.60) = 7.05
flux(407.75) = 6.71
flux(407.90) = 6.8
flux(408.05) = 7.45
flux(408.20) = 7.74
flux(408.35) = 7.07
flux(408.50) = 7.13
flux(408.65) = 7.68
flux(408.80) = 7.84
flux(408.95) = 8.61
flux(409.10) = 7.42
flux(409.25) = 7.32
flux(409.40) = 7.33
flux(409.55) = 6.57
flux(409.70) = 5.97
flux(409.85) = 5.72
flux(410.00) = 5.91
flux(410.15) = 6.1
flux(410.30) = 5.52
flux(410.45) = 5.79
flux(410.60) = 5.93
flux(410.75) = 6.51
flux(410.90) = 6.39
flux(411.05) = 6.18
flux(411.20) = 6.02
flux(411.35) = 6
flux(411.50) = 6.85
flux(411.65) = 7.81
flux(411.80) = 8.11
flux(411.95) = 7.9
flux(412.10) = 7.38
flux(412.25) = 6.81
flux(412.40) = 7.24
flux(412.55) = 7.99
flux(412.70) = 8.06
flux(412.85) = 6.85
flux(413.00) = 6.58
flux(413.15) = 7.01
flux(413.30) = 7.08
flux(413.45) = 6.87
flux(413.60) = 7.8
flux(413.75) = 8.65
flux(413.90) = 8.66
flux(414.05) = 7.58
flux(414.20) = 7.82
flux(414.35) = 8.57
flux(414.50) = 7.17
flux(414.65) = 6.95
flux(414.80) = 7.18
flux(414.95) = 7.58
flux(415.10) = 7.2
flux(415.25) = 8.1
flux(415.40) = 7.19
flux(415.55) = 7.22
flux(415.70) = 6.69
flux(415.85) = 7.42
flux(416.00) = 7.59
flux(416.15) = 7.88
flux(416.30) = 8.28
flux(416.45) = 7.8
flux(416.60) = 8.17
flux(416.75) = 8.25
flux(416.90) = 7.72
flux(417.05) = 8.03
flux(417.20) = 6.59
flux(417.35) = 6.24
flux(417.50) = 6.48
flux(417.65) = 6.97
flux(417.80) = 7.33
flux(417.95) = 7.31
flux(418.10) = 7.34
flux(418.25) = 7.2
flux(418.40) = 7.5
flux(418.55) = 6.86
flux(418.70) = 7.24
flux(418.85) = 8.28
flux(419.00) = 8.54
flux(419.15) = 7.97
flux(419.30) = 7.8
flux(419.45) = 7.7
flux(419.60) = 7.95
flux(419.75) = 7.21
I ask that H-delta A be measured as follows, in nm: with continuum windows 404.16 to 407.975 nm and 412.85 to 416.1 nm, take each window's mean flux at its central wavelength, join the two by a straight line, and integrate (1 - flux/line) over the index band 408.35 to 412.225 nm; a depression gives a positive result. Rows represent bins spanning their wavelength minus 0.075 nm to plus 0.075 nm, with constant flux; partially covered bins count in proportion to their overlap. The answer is 0.345 nm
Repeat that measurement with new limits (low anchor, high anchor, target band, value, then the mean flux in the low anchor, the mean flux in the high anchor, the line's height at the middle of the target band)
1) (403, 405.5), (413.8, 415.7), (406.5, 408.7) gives 0.150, 7.9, 7.58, 7.8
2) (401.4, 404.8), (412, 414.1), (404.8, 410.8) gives 0.452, 8.01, 7.47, 7.76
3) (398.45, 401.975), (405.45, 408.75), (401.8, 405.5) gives -0.249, 7.72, 7.35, 7.53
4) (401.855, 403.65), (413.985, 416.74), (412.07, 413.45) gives 0.090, 8.12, 7.59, 7.7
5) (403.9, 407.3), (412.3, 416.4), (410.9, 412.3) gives 0.108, 7.64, 7.52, 7.56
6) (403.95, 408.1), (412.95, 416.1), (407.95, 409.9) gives 0.070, 7.52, 7.48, 7.5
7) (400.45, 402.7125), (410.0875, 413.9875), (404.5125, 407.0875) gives 0.032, 8.27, 7.01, 7.76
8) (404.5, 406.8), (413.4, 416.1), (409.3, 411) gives 0.326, 7.71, 7.58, 7.64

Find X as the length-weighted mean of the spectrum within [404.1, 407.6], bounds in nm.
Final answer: 7.56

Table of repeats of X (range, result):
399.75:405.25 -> 8.01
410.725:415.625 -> 7.32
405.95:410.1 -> 7.16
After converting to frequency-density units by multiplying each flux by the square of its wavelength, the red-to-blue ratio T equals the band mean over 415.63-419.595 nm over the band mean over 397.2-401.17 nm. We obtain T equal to 1.2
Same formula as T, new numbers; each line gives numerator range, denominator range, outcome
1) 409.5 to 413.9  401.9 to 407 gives 0.90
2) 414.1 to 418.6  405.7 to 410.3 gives 1.09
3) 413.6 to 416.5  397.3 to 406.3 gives 1.08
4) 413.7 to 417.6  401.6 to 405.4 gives 1.00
